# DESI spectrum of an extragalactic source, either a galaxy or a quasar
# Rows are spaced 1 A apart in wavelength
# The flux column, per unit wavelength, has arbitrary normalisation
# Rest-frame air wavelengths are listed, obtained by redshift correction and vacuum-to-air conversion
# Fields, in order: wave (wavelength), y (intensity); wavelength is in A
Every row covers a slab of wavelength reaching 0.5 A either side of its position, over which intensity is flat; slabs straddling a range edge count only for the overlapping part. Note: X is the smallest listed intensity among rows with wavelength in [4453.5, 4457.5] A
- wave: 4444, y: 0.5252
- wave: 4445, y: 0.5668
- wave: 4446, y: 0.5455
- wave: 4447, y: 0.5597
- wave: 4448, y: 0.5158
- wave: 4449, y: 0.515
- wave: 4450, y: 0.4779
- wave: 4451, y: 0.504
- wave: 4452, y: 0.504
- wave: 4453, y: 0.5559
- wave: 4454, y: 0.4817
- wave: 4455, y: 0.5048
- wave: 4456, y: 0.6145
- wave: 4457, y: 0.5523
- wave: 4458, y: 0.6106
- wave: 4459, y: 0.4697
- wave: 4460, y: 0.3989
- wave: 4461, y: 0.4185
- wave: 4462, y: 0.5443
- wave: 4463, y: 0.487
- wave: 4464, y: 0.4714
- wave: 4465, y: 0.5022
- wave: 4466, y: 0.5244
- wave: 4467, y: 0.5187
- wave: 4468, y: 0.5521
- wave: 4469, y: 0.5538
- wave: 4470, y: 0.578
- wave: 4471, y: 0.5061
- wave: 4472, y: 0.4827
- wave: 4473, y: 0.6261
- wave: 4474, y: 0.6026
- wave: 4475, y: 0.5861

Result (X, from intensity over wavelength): 0.4817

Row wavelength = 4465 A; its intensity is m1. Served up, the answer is 0.5022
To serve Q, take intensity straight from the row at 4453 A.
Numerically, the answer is 0.5559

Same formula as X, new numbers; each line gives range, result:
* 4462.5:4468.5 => 0.4714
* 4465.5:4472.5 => 0.4827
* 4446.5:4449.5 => 0.515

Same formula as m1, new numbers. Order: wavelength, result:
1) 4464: 0.4714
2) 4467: 0.5187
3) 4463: 0.487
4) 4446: 0.5455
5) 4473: 0.6261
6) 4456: 0.6145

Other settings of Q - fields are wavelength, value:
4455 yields 0.5048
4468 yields 0.5521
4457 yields 0.5523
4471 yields 0.5061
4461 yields 0.4185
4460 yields 0.3989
